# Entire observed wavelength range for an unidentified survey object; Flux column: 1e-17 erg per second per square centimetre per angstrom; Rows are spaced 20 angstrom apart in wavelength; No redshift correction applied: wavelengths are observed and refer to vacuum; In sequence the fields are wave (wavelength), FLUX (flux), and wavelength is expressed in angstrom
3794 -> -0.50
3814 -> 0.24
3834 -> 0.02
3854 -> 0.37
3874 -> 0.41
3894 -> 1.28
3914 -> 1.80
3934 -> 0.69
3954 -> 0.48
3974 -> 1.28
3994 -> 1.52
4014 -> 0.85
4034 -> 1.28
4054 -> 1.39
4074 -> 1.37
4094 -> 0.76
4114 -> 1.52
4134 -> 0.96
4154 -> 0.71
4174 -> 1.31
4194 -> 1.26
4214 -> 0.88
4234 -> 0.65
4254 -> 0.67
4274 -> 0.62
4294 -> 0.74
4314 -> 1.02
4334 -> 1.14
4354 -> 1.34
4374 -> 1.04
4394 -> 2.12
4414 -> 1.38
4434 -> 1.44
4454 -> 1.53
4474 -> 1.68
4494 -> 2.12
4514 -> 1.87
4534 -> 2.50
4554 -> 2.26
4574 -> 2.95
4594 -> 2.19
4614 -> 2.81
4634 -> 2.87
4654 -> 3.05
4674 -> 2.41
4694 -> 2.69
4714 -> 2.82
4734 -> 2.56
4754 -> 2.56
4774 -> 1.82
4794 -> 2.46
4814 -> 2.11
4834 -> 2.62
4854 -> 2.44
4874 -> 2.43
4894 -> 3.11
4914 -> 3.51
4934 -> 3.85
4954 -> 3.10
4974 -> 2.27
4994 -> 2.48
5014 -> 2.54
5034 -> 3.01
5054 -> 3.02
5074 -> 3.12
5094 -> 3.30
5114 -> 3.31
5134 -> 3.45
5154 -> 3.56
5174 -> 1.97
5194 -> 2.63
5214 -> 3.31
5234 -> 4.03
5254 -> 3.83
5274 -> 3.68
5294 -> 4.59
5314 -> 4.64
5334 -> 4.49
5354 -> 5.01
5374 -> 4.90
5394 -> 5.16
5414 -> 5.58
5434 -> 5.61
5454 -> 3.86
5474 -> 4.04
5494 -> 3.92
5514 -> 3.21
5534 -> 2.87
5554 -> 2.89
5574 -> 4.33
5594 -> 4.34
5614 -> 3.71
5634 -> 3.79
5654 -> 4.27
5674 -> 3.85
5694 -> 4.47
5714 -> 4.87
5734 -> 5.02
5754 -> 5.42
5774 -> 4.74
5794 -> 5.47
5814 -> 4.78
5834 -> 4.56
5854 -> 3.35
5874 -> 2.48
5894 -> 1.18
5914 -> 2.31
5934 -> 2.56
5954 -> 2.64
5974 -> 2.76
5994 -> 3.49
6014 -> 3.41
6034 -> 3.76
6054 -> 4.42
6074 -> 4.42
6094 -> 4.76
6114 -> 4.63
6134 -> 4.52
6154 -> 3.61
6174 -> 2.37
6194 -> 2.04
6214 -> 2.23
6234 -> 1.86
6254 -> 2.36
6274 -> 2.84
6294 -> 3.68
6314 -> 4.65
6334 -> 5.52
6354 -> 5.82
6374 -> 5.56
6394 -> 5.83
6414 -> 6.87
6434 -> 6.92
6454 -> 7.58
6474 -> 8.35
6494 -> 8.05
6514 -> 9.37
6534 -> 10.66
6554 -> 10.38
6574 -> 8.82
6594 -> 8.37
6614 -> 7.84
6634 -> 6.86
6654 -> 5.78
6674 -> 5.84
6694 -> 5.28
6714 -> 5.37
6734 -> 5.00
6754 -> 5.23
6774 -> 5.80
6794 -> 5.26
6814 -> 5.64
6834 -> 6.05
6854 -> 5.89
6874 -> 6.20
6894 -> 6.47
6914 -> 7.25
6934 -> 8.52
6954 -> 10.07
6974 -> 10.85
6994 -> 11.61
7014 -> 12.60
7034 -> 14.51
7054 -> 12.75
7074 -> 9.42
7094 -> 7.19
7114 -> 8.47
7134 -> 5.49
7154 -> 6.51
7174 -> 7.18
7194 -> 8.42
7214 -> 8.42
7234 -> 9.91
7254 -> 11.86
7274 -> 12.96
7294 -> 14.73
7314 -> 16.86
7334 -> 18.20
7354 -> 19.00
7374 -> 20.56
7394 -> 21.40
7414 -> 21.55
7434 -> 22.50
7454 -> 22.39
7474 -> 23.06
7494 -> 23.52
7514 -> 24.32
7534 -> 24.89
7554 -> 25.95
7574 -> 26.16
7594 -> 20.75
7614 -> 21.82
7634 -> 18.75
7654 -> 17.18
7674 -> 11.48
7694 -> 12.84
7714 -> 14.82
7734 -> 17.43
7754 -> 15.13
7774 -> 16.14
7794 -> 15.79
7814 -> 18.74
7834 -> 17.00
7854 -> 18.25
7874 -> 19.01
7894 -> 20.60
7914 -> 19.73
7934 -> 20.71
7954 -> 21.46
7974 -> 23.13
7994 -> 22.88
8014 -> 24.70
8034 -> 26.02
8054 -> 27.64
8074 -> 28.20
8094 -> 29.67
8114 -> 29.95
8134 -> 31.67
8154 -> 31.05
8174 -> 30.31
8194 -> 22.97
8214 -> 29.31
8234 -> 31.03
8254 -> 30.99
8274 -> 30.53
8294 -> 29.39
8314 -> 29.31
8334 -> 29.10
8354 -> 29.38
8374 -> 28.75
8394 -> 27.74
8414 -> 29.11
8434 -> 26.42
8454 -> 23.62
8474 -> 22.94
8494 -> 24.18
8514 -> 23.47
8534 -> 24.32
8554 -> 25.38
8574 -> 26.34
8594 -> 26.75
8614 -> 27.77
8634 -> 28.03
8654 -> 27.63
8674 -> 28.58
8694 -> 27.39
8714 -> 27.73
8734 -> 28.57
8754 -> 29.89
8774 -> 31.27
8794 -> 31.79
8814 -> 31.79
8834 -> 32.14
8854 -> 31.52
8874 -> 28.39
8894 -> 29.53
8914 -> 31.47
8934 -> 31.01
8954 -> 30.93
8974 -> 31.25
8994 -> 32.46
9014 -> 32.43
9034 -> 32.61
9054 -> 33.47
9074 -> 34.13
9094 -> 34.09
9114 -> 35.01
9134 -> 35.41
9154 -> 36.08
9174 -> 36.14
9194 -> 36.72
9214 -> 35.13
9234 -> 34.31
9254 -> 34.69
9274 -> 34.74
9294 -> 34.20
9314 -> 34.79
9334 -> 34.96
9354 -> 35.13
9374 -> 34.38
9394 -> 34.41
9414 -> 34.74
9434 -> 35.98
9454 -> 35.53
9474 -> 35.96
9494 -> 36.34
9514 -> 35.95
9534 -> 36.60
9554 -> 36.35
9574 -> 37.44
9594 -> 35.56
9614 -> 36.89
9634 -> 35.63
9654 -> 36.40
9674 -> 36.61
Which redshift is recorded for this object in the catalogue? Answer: 0.00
